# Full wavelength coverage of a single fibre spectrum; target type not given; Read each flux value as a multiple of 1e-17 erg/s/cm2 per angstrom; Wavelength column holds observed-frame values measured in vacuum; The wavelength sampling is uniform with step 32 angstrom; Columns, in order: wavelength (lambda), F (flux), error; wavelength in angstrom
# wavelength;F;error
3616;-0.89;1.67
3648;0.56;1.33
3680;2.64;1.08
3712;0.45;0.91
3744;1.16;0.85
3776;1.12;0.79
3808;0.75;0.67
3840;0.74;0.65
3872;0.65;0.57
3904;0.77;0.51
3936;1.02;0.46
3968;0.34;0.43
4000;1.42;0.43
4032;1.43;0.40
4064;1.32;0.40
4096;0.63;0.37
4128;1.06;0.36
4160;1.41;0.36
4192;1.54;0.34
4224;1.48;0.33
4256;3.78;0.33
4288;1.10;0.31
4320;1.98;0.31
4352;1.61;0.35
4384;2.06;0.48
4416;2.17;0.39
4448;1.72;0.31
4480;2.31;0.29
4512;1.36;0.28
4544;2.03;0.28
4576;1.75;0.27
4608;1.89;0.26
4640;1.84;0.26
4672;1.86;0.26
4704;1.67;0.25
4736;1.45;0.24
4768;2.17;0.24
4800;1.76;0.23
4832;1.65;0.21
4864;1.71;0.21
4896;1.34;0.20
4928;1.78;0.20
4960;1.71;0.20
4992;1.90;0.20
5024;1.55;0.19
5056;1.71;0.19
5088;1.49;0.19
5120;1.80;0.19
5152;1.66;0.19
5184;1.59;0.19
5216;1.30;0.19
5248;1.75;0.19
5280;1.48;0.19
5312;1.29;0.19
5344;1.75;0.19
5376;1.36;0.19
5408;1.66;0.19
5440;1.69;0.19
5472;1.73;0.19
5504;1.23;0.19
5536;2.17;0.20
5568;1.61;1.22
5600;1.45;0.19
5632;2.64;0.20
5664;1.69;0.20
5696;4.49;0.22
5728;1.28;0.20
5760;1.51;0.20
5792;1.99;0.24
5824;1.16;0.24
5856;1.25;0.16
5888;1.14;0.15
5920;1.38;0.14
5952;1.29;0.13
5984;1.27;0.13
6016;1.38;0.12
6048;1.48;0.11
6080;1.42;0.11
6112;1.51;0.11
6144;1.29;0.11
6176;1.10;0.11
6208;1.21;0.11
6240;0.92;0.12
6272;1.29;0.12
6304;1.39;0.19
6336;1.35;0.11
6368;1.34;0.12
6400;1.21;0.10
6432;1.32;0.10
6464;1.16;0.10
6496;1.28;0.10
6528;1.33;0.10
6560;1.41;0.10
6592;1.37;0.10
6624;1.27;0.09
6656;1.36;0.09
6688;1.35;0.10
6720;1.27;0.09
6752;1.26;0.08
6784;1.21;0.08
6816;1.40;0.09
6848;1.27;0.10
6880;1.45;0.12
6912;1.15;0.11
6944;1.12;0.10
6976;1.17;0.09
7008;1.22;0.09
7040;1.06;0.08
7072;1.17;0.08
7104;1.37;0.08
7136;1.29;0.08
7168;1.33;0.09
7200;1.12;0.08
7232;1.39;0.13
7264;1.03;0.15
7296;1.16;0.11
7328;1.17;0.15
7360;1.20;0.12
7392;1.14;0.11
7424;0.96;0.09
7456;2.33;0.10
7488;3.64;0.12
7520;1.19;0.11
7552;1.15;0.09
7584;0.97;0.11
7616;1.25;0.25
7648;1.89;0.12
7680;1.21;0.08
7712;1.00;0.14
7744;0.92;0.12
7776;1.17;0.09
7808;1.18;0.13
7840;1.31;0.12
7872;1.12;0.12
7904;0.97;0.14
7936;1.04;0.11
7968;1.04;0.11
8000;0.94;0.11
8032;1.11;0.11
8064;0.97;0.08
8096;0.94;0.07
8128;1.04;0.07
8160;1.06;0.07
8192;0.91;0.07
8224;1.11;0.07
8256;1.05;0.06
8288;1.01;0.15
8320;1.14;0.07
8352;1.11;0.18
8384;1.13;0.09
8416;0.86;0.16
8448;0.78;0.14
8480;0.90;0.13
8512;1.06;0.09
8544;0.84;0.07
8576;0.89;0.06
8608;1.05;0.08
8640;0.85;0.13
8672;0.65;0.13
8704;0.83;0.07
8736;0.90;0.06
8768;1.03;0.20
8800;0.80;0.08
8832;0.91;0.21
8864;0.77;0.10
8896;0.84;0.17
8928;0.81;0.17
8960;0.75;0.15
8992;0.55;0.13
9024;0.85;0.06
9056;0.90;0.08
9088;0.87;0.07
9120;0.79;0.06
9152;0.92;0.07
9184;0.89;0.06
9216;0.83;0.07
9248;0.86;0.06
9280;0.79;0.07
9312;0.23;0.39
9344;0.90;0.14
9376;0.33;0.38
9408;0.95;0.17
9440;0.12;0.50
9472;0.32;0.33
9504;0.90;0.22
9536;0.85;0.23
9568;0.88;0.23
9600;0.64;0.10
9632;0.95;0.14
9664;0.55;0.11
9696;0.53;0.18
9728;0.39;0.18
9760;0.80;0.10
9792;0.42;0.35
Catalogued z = 0.138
